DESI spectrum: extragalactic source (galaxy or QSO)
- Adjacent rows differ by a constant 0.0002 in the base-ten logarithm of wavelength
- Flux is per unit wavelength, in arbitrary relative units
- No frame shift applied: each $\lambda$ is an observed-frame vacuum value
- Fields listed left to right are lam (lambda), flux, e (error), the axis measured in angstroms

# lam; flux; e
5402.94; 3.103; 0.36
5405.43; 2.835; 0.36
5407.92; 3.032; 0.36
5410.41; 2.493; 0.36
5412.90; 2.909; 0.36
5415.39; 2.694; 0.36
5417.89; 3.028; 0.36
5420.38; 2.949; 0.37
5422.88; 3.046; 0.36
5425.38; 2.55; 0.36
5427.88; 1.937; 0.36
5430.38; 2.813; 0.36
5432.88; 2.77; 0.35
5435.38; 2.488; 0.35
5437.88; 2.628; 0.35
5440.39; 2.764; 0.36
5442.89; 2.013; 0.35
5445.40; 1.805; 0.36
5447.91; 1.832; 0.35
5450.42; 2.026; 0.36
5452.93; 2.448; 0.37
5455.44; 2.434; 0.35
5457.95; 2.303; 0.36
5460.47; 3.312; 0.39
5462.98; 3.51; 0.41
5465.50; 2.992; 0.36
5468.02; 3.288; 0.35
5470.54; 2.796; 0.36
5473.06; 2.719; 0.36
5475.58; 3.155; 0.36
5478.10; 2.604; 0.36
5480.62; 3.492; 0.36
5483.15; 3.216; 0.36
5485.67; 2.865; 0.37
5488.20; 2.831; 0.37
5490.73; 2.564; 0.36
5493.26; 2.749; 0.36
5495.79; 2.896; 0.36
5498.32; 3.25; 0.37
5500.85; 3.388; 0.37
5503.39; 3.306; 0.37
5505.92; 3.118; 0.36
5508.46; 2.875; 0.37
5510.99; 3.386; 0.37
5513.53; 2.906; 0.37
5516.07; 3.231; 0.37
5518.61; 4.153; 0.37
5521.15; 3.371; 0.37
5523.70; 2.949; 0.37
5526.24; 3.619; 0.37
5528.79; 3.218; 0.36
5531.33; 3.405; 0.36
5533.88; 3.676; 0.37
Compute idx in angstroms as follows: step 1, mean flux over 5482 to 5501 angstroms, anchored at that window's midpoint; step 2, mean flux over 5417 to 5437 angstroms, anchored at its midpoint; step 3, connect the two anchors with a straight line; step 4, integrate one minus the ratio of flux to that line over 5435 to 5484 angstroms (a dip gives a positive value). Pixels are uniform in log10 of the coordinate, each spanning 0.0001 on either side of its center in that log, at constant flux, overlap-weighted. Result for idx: 2.31 angstroms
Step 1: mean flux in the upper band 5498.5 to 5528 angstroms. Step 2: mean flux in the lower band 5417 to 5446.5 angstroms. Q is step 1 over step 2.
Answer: 1.3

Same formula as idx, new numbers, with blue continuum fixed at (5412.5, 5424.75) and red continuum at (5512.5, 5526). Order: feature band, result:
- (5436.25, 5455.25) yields 5.0 angstroms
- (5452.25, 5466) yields 1.1 angstroms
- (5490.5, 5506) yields 0.9 angstroms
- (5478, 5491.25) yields 0.9 angstroms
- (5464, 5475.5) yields 0.6 angstroms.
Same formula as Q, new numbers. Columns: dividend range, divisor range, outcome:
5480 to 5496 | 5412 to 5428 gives 1.05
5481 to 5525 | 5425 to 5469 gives 1.23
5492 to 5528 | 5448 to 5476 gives 1.17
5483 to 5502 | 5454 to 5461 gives 1.13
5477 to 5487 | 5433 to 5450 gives 1.34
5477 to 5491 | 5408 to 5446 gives 1.13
